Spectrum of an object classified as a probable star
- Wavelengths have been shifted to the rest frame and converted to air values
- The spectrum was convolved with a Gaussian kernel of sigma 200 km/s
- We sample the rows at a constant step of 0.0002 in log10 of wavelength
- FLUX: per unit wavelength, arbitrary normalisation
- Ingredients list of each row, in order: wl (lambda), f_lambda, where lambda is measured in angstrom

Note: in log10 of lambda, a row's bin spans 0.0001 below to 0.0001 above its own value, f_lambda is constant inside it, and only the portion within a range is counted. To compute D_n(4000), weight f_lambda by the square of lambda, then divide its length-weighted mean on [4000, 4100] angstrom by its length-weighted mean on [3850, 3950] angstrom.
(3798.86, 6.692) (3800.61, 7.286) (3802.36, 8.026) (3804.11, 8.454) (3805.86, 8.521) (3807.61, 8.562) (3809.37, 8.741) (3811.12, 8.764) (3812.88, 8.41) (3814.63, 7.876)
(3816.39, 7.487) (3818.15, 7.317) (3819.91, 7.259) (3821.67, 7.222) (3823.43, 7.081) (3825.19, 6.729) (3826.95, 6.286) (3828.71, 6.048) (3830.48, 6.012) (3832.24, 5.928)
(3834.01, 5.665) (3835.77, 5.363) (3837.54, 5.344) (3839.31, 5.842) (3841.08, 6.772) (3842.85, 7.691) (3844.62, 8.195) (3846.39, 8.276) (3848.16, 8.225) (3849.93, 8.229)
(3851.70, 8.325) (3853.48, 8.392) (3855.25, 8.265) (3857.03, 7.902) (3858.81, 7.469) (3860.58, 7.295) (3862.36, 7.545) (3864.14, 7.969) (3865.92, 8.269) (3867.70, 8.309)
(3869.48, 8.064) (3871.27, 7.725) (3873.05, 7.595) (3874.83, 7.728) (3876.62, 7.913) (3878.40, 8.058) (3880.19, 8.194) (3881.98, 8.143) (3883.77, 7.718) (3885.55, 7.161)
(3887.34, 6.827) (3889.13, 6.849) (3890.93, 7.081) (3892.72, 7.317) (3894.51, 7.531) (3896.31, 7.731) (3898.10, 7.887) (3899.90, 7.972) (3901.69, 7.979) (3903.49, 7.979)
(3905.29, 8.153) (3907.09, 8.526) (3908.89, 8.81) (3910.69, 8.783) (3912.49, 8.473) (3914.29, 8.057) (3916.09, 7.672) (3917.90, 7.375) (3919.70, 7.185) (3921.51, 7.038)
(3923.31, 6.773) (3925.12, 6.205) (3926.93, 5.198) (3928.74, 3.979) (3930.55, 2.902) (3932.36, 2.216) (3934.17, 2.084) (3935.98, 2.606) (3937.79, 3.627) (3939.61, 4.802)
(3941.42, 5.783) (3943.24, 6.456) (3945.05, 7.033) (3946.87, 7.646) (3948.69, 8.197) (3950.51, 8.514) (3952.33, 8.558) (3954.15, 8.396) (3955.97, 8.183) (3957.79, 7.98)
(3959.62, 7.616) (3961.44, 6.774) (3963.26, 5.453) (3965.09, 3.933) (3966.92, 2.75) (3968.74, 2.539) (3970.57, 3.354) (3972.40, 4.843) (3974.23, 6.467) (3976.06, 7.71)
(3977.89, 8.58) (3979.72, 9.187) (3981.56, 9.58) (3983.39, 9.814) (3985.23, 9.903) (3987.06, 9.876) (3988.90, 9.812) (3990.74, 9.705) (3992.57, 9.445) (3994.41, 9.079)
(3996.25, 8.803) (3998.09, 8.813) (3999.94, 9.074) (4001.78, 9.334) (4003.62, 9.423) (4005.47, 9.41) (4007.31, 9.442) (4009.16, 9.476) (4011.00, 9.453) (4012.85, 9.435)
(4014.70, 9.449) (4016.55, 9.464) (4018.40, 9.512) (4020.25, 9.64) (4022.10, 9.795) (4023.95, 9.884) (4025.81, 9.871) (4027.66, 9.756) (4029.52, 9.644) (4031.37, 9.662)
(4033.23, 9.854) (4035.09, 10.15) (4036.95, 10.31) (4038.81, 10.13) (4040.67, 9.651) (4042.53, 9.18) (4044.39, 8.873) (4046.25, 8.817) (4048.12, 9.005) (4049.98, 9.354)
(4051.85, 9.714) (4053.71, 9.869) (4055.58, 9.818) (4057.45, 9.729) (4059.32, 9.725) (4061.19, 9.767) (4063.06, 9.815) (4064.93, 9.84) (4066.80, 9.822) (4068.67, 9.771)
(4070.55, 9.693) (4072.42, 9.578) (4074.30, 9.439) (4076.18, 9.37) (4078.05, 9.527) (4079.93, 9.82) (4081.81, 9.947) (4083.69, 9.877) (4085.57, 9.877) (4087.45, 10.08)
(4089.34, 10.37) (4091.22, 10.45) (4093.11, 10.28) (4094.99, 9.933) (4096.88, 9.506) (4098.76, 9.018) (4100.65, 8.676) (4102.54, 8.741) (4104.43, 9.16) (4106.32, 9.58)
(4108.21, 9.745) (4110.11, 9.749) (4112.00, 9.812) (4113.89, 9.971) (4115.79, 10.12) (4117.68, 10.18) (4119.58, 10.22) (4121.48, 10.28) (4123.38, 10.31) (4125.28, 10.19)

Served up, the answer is 1.48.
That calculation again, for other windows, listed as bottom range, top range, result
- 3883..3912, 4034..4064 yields 1.33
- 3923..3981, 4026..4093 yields 1.76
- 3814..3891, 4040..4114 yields 1.46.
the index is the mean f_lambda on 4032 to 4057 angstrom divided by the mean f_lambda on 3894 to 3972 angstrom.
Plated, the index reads 1.50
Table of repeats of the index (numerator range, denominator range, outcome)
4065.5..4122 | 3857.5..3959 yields 1.37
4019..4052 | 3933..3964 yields 1.50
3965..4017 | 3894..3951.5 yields 1.26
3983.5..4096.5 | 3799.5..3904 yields 1.28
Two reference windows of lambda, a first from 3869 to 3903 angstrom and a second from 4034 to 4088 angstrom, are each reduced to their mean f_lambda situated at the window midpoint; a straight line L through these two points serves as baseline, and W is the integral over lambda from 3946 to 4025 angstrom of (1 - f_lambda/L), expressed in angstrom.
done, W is 5.2 angstrom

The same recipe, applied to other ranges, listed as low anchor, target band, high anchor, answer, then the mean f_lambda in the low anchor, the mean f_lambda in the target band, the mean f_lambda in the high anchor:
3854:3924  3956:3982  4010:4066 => 7.6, 7.78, 6.2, 9.64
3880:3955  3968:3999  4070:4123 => -0.7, 6.83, 8.12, 9.76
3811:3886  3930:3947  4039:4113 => 8.0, 7.43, 4.41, 9.62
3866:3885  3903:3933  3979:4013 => 5.8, 7.95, 6.8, 9.42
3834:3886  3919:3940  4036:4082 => 9.6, 7.63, 4.52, 9.62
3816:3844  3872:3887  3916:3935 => -5.0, 6.5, 7.78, 5.24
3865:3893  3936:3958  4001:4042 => 4.5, 7.69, 6.89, 9.67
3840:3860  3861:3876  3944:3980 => -0.3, 7.95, 7.88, 6.64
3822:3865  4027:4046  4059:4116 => -1.1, 7.12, 9.69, 9.71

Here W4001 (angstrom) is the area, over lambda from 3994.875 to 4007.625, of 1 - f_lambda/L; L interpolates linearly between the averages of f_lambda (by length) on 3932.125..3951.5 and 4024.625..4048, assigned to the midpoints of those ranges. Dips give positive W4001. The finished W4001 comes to -1.7 angstrom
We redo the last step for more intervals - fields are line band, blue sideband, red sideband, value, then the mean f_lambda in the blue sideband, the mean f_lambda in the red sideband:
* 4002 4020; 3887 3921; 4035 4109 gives -0.96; 7.81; 9.64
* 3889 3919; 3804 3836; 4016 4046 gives 1.15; 7.26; 9.7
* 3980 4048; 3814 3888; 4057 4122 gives -4.05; 7.38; 9.75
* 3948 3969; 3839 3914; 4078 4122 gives 4.59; 7.86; 9.79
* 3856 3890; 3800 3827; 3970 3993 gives 1.19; 7.8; 8.38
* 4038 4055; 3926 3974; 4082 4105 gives -2.27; 5.46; 9.68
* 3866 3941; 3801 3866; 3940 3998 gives 5.80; 7.44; 7.48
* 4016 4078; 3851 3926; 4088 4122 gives -2.87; 7.77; 9.76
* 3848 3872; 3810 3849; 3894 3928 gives -2.52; 7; 7.63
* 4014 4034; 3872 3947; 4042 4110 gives -2.21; 6.77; 9.61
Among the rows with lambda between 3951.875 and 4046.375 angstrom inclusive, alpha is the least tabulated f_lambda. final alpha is 2.539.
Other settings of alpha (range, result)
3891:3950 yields 2.084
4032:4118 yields 8.676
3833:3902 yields 5.344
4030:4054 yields 8.817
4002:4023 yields 9.41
